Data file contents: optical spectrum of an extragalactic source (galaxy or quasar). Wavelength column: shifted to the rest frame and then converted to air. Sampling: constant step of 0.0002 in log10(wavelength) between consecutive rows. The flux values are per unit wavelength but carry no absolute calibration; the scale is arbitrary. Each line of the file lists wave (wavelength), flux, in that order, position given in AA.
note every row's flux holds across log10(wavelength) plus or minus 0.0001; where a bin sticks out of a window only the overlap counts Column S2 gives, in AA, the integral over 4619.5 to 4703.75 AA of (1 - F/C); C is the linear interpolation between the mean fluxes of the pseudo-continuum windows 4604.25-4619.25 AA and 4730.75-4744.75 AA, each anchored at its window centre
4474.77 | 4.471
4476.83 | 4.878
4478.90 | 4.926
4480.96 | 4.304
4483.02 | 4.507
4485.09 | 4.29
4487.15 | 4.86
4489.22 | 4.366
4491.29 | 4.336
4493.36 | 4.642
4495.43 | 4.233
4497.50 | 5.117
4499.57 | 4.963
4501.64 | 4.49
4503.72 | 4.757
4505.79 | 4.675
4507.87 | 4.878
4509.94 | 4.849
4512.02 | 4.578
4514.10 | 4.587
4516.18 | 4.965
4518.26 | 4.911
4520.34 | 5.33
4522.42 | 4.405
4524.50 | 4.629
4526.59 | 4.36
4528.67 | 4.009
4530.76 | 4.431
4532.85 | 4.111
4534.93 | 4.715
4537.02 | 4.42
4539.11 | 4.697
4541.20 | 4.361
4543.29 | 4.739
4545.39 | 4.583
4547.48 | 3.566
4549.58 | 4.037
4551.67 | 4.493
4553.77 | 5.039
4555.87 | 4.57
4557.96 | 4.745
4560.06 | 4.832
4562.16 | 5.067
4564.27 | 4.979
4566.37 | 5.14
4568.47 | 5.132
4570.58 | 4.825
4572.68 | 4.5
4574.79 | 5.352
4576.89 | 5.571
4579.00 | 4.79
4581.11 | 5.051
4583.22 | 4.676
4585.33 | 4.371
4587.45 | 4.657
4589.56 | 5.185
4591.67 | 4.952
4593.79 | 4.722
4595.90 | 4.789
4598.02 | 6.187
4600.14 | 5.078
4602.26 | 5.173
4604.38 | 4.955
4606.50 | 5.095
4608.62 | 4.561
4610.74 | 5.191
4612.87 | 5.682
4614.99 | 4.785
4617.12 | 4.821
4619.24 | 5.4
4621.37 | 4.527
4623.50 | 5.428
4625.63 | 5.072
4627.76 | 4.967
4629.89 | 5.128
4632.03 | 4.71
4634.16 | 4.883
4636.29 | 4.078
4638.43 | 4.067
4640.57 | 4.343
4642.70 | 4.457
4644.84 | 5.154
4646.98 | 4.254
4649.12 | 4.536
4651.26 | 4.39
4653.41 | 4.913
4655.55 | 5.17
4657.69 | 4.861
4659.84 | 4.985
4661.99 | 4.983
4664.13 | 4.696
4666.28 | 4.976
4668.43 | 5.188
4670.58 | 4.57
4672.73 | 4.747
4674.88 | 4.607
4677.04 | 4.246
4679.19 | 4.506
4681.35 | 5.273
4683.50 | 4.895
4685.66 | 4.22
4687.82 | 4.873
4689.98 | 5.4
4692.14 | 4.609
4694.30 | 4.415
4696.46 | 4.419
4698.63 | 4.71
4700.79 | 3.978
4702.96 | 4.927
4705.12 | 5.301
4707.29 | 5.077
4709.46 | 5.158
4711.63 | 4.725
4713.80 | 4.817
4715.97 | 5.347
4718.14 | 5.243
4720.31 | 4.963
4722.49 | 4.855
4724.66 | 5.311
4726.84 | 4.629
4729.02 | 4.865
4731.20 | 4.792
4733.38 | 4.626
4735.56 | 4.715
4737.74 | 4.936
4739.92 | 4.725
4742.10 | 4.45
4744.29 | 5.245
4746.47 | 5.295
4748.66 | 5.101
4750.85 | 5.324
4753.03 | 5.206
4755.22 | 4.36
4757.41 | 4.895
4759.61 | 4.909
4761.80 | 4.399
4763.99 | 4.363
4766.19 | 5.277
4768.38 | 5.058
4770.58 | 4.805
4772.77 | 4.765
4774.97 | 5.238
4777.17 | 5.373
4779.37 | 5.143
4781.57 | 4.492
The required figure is 3.5 AA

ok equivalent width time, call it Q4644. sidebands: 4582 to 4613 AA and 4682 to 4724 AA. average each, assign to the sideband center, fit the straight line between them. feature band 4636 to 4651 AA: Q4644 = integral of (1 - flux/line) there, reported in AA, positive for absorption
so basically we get 1.5 AA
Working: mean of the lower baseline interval 5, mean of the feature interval 4.43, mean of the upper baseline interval 4.85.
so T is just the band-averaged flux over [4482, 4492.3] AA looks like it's 4.47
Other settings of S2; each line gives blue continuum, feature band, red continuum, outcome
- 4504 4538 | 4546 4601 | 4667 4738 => -2.1 AA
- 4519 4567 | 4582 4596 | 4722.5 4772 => -0.4 AA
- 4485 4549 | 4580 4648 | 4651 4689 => -2.5 AA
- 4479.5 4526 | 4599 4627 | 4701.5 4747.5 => -1.5 AA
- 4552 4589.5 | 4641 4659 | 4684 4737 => 0.6 AA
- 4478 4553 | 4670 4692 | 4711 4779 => 0.4 AA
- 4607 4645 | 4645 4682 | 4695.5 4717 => 0.6 AA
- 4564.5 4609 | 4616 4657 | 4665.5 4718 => 1.2 AA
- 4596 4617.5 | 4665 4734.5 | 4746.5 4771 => 2.4 AA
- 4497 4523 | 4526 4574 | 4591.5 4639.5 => 2.8 AA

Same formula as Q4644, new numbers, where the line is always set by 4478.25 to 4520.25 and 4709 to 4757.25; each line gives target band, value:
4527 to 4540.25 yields 0.9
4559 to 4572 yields -0.6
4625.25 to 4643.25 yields 0.8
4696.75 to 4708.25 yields 0.3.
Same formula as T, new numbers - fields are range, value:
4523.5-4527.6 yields 4.49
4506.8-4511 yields 4.86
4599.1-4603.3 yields 5.12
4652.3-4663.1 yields 4.98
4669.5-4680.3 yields 4.54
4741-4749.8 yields 5.02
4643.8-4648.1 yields 4.7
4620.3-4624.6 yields 4.97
